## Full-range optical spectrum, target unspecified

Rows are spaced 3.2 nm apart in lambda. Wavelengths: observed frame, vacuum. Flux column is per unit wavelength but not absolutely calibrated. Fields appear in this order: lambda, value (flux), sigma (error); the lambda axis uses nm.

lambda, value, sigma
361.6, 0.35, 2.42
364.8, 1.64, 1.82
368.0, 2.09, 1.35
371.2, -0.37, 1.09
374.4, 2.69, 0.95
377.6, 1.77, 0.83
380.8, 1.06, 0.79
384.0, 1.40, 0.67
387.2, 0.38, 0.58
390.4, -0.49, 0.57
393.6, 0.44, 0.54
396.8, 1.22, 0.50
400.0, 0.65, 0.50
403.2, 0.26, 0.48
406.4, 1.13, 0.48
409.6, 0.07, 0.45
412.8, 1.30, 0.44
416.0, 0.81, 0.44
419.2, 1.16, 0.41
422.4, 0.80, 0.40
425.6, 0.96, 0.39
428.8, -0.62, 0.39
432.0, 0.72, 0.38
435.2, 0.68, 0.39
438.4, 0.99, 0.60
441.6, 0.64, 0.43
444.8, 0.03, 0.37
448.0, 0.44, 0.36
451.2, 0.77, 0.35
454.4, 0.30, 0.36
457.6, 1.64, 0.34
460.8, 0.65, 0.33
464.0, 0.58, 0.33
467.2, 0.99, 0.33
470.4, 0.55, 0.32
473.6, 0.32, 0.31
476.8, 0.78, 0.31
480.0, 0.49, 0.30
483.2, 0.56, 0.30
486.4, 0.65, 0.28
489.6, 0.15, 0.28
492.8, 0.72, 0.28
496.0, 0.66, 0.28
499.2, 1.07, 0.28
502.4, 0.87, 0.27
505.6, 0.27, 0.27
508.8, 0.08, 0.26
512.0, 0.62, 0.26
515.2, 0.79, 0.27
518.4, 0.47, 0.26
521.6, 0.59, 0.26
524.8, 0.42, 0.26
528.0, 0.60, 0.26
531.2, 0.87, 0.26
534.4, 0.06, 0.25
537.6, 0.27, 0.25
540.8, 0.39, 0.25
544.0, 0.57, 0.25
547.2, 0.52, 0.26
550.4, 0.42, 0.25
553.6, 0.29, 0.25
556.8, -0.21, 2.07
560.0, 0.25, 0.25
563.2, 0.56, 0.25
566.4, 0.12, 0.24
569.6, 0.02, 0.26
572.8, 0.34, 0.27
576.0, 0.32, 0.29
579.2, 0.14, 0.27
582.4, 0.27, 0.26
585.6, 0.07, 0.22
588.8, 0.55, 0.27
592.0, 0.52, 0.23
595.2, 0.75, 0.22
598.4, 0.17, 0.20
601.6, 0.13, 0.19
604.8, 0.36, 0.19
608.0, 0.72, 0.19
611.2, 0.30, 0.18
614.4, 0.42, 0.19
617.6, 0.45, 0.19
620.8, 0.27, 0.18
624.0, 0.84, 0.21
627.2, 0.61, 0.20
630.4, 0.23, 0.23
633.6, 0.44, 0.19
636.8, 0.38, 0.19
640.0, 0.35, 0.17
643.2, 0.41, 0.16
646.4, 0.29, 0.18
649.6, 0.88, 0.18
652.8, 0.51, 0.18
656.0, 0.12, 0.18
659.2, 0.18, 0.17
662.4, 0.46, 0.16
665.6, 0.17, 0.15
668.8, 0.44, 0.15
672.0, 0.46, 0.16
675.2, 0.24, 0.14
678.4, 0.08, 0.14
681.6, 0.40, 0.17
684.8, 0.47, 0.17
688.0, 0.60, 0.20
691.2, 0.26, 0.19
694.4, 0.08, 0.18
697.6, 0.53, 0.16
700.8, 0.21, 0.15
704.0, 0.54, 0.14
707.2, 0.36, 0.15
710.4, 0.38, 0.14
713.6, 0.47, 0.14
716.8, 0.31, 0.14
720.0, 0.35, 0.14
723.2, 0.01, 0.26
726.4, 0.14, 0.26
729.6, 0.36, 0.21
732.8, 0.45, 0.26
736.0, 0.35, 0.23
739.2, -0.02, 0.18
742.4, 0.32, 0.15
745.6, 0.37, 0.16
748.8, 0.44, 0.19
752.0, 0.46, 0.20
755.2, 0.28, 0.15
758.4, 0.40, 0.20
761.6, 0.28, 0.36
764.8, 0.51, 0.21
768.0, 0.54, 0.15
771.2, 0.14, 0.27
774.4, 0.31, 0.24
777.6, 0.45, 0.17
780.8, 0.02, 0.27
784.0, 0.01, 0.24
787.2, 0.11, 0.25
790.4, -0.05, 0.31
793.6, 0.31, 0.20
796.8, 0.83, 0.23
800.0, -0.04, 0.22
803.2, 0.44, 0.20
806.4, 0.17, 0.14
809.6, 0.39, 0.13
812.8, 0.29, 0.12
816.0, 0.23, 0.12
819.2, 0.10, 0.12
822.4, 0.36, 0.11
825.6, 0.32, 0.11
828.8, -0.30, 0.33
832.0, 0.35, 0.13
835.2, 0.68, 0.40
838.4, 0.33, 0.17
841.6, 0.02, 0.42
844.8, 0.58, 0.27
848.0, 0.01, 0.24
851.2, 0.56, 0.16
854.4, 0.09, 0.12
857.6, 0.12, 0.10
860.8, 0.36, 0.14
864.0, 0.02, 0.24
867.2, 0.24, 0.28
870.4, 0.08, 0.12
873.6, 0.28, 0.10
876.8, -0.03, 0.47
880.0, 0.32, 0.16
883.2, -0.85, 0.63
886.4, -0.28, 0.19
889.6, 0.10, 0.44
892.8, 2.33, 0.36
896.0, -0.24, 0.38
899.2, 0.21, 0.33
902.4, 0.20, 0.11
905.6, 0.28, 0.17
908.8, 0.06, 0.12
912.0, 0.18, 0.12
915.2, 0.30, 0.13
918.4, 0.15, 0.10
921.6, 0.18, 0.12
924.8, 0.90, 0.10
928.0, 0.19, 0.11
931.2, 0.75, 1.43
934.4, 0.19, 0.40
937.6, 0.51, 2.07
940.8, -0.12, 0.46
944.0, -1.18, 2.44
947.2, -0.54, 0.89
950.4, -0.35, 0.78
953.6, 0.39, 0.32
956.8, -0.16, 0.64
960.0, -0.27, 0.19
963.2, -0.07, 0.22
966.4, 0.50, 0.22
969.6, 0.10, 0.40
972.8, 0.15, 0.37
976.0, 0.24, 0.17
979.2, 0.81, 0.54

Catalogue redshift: 1.39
